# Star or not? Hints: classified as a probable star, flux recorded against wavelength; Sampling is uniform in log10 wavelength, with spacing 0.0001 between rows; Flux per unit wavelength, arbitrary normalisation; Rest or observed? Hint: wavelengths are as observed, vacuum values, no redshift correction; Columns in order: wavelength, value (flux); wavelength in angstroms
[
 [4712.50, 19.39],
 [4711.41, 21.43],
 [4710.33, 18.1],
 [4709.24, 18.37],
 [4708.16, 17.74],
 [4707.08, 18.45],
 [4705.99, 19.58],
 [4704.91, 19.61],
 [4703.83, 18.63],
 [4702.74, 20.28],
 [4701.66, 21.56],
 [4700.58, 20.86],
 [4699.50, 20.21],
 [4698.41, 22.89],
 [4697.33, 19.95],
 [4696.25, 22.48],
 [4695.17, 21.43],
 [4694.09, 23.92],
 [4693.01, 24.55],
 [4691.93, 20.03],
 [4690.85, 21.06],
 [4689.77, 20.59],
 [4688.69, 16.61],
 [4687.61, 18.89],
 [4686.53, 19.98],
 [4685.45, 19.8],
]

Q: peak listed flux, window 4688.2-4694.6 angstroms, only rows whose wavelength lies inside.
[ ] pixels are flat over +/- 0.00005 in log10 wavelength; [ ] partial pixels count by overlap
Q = 24.55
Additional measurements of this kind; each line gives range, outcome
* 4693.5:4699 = 23.92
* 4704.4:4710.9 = 19.61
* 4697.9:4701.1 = 22.89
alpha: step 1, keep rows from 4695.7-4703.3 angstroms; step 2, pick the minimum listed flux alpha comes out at 19.95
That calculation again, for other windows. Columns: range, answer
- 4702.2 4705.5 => 18.63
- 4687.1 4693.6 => 16.61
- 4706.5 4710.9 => 17.74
